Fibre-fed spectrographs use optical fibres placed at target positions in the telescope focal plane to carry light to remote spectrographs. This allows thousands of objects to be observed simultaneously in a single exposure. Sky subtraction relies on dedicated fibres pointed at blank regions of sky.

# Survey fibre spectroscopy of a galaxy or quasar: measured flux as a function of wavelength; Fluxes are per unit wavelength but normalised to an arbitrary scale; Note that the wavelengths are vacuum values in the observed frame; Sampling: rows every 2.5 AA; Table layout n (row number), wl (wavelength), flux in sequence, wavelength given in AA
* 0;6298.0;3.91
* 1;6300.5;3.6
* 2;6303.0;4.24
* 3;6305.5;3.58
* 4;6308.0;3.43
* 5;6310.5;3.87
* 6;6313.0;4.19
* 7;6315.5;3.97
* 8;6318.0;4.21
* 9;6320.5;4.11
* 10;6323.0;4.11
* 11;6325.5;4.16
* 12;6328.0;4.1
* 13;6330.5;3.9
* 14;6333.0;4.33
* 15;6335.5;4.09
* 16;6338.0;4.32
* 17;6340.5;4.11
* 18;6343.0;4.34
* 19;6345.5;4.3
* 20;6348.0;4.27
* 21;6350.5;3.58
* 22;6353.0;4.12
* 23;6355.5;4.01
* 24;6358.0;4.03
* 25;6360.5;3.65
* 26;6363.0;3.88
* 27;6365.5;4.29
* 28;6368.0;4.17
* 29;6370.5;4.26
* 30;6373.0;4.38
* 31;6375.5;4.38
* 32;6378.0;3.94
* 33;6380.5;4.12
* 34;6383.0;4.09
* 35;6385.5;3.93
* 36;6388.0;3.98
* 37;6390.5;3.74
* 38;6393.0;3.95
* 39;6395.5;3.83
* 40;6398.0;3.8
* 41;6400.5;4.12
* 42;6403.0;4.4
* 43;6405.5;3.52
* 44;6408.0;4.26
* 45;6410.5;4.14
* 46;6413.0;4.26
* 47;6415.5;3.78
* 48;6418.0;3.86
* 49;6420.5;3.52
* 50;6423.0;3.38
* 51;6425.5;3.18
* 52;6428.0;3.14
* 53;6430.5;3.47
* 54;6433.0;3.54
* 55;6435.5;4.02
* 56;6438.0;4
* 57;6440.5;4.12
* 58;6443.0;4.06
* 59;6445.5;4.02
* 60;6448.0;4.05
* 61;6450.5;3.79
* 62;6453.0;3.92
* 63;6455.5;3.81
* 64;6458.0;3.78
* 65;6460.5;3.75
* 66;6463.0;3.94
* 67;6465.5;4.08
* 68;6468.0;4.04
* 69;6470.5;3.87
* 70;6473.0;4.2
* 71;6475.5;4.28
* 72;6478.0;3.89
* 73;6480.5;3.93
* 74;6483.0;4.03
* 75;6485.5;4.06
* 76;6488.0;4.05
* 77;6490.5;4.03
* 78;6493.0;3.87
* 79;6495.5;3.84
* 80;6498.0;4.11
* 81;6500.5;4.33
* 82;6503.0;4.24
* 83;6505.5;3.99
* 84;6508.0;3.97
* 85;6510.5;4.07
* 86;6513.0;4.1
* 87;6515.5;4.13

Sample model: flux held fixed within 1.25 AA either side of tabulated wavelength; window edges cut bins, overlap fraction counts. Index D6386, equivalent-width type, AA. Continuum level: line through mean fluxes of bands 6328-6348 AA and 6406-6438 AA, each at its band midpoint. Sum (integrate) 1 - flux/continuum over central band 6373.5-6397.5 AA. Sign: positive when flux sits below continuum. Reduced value -0.45 AA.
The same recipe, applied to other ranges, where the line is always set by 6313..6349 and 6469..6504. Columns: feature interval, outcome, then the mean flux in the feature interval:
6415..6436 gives 3.0 AA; 3.52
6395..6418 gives 0.6 AA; 4.01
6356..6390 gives 0.5 AA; 4.08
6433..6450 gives 0.4 AA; 4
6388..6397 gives 0.6 AA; 3.86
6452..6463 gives 0.7 AA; 3.83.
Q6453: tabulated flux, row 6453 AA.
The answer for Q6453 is 3.92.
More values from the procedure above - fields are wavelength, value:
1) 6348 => 4.27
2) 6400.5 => 4.12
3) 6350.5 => 3.58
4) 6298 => 3.91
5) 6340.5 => 4.11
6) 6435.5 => 4.02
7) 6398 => 3.8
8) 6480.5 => 3.93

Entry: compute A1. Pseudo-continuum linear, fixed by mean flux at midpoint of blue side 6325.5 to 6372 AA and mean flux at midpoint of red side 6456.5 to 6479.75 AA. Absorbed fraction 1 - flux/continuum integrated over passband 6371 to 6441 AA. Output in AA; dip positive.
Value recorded 2.7 AA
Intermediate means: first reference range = 4.1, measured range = 3.89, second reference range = 3.98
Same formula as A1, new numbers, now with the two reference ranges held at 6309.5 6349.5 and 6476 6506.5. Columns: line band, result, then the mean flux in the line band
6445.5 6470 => 0.90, 3.91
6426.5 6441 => 1.39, 3.68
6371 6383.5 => -0.24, 4.19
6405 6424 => 1.07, 3.86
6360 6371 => 0.16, 4.06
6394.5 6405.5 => 0.31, 3.98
